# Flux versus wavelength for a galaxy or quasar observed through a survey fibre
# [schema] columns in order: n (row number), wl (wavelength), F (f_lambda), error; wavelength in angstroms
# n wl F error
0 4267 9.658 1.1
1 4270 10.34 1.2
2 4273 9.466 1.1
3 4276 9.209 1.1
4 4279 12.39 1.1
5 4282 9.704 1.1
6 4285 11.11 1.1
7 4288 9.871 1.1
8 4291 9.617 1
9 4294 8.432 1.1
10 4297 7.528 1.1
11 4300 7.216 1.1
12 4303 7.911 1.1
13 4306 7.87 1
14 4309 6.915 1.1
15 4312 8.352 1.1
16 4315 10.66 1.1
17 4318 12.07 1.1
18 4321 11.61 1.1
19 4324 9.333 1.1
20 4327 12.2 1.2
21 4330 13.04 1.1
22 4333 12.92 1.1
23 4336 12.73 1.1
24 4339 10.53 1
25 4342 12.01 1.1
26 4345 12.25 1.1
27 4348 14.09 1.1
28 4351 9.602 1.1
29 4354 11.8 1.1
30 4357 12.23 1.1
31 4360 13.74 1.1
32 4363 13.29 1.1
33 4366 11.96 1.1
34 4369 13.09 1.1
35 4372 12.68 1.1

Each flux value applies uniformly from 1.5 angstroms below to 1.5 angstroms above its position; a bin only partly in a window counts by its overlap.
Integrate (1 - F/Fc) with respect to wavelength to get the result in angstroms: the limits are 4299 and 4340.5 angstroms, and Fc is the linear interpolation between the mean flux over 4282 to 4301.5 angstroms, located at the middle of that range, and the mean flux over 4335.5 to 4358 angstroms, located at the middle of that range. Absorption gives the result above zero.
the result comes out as 1.03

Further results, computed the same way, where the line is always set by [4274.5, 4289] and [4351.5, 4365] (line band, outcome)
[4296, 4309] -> 4.10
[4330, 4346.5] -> -0.29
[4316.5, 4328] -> 0.28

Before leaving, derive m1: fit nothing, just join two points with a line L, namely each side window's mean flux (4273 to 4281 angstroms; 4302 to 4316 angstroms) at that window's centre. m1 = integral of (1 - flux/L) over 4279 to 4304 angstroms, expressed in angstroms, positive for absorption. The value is 1.0 angstroms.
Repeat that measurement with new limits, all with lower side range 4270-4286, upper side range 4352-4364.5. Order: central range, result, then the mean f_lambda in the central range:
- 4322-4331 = 0.2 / 11.4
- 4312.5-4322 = 0.3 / 11.1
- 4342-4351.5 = 0.1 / 12.2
